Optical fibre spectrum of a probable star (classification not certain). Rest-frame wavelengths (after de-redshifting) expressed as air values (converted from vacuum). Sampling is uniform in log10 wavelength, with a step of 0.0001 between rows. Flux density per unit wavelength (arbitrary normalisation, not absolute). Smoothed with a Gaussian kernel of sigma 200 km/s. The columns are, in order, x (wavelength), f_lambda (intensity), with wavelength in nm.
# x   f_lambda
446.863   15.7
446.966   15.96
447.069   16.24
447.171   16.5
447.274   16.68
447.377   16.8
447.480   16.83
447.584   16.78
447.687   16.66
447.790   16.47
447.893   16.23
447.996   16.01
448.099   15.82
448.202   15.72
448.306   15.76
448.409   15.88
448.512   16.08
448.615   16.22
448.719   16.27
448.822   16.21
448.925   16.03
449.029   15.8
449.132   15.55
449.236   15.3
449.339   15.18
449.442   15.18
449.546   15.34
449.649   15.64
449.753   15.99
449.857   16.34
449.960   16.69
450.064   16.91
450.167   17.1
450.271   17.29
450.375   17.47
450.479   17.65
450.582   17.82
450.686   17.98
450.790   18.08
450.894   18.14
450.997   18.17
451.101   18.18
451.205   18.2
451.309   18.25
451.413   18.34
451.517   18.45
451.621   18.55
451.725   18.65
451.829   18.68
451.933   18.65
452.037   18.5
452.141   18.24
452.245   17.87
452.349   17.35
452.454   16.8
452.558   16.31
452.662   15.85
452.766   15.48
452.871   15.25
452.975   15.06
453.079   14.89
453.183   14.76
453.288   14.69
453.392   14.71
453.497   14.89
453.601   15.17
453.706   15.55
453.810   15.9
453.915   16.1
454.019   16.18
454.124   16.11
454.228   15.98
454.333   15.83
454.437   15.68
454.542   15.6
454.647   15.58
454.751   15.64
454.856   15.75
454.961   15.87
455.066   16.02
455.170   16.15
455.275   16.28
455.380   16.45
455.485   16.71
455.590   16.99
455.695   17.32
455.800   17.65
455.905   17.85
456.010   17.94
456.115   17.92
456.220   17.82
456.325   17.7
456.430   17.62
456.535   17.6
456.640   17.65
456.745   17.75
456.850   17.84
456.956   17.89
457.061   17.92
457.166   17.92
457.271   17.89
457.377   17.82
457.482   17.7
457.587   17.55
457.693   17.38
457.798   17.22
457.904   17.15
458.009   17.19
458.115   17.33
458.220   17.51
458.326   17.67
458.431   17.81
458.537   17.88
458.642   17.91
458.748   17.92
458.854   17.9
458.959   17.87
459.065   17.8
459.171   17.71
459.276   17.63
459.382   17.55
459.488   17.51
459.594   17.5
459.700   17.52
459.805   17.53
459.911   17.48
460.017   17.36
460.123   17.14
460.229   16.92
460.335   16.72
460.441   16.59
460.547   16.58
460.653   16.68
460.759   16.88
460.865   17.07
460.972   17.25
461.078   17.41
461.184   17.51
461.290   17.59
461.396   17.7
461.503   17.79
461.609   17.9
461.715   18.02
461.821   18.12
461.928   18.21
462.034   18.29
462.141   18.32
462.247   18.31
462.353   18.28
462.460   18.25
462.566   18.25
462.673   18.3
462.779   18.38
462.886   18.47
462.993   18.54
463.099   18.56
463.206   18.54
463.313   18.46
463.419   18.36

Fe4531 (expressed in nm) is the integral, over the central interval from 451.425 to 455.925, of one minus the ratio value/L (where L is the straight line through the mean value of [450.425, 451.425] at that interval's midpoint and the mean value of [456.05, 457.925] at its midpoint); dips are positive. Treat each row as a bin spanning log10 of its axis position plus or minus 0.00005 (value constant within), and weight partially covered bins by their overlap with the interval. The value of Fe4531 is 0.37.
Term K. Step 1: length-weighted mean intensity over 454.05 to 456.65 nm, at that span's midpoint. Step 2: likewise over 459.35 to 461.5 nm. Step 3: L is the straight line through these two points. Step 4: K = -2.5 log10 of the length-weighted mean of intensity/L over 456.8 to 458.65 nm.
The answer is -0.04 mag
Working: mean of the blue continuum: 16.7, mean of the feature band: 17.6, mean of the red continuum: 17.2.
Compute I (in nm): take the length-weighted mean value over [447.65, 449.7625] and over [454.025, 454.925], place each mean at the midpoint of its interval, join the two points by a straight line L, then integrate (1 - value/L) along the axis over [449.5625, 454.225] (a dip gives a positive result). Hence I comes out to -0.305 nm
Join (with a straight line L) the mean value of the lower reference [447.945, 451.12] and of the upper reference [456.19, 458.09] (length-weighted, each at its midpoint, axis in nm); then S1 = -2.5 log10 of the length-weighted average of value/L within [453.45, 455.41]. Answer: 0.09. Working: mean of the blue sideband 16.5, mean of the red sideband 17.6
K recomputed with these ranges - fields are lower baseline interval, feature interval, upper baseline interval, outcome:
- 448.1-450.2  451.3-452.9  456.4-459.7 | -0.068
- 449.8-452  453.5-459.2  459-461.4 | 0.031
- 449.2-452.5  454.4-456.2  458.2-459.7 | 0.064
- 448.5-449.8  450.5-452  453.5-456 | -0.151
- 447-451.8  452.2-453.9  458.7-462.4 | 0.092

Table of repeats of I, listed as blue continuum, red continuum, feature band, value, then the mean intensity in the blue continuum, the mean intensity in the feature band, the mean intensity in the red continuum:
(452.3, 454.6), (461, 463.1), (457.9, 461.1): -0.01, 15.6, 17.4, 18.1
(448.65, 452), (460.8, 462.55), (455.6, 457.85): -0.02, 17.1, 17.7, 17.9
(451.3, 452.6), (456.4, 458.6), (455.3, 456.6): 0.02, 18.1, 17.4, 17.6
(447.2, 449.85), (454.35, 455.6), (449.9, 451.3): -0.14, 16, 17.7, 16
